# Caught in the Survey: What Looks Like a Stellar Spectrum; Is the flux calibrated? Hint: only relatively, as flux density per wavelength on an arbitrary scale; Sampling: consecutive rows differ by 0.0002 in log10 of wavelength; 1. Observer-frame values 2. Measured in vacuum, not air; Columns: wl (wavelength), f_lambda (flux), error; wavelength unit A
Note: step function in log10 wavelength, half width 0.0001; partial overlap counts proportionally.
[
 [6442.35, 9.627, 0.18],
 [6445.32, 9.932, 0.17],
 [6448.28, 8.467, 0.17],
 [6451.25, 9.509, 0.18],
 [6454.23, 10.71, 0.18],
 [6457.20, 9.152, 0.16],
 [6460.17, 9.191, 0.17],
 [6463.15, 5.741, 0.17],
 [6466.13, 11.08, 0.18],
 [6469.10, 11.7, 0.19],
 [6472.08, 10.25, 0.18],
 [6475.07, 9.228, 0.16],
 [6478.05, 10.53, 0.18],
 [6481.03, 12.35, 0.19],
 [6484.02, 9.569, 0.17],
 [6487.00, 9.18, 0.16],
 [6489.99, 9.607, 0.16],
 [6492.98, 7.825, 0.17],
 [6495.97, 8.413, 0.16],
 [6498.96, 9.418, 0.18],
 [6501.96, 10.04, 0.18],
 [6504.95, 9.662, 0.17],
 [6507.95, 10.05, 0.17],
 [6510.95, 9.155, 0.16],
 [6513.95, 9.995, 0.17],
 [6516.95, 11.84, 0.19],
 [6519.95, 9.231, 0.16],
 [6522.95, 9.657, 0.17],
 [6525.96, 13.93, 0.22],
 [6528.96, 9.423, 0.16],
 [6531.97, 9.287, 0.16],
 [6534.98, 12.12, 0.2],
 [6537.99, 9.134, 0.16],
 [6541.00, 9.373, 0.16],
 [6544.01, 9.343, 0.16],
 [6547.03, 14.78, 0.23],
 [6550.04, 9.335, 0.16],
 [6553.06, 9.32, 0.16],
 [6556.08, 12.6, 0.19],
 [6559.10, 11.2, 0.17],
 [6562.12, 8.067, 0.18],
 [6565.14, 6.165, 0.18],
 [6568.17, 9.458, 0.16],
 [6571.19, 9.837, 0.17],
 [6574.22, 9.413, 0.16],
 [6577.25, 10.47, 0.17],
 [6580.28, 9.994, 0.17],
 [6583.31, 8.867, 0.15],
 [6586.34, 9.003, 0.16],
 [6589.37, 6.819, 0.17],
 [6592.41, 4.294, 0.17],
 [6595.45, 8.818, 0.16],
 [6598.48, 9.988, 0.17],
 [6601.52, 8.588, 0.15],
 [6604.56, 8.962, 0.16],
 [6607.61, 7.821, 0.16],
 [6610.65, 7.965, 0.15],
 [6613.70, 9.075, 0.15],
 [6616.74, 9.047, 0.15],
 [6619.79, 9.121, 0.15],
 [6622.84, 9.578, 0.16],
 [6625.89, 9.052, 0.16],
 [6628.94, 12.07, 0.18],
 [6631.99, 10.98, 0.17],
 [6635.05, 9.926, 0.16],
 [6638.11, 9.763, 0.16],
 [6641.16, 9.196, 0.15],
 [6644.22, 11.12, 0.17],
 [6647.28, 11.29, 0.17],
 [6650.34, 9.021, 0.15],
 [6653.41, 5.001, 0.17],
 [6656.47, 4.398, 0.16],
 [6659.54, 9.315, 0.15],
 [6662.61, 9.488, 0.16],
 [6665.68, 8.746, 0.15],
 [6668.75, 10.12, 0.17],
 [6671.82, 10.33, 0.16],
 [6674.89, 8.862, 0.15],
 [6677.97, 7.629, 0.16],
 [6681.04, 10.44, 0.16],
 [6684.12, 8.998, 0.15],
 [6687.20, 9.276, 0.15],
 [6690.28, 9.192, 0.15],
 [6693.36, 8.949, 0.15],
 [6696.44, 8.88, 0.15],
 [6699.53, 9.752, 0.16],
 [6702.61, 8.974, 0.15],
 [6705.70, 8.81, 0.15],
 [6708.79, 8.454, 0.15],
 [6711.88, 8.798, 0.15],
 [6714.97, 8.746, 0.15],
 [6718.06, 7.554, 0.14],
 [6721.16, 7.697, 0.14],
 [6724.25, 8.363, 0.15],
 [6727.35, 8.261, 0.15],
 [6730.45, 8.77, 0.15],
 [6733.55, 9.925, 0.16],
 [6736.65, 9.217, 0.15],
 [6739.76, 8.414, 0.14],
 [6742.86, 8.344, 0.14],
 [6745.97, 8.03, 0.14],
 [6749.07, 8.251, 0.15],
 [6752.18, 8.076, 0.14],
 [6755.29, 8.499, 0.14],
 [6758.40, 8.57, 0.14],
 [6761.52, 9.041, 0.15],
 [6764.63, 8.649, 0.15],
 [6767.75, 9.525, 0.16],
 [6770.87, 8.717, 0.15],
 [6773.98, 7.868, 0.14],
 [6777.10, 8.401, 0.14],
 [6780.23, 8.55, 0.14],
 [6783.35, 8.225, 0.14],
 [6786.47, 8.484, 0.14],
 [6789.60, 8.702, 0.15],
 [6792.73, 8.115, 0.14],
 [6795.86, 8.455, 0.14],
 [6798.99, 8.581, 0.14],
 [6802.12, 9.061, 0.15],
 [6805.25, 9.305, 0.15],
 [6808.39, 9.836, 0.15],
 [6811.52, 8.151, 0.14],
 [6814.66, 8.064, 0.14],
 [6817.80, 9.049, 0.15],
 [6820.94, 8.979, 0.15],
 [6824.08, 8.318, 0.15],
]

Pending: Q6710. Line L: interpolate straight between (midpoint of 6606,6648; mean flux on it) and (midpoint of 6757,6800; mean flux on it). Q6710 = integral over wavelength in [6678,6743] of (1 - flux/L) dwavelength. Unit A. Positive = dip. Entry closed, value 1.69 A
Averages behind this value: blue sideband 9.68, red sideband 8.56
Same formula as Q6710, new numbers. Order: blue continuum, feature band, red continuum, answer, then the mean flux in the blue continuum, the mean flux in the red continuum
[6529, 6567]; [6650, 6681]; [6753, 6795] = 3.0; 10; 8.55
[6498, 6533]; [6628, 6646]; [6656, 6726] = -2.4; 10.2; 8.84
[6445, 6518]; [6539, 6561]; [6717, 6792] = -3.2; 9.69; 8.51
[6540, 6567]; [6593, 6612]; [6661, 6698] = 2.4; 10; 9.24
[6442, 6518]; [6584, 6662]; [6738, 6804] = 2.5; 9.69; 8.51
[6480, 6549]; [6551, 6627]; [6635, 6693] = 5.1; 10.1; 9.03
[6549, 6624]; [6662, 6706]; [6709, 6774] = -2.7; 8.94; 8.55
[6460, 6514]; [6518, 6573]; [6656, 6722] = -4.2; 9.63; 8.87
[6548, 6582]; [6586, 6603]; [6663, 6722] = 3.0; 9.7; 8.98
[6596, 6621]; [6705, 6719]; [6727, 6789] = 0.3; 8.82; 8.6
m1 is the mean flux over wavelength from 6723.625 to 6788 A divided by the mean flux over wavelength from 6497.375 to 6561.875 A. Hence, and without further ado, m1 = 0.8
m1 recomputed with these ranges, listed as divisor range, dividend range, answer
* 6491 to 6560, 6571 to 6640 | 0.89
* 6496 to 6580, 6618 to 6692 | 0.92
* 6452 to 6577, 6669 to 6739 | 0.90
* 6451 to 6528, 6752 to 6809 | 0.88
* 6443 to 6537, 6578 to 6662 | 0.90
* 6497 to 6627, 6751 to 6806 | 0.90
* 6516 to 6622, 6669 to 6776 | 0.93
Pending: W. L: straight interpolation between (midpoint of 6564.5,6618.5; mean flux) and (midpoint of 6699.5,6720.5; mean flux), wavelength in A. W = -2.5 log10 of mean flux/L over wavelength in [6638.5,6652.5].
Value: -0.15 mag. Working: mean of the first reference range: 8.63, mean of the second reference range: 8.61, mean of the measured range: 9.9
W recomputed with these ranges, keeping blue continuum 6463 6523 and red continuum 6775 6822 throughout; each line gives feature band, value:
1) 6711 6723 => 0.101 mag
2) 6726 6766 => 0.029 mag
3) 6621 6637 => -0.108 mag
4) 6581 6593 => 0.231 mag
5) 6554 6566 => -0.012 mag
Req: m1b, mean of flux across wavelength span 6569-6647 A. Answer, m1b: 9.23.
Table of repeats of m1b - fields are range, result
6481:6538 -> 9.96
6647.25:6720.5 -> 8.73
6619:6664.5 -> 9.28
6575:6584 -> 9.83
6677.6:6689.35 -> 9.24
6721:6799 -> 8.54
